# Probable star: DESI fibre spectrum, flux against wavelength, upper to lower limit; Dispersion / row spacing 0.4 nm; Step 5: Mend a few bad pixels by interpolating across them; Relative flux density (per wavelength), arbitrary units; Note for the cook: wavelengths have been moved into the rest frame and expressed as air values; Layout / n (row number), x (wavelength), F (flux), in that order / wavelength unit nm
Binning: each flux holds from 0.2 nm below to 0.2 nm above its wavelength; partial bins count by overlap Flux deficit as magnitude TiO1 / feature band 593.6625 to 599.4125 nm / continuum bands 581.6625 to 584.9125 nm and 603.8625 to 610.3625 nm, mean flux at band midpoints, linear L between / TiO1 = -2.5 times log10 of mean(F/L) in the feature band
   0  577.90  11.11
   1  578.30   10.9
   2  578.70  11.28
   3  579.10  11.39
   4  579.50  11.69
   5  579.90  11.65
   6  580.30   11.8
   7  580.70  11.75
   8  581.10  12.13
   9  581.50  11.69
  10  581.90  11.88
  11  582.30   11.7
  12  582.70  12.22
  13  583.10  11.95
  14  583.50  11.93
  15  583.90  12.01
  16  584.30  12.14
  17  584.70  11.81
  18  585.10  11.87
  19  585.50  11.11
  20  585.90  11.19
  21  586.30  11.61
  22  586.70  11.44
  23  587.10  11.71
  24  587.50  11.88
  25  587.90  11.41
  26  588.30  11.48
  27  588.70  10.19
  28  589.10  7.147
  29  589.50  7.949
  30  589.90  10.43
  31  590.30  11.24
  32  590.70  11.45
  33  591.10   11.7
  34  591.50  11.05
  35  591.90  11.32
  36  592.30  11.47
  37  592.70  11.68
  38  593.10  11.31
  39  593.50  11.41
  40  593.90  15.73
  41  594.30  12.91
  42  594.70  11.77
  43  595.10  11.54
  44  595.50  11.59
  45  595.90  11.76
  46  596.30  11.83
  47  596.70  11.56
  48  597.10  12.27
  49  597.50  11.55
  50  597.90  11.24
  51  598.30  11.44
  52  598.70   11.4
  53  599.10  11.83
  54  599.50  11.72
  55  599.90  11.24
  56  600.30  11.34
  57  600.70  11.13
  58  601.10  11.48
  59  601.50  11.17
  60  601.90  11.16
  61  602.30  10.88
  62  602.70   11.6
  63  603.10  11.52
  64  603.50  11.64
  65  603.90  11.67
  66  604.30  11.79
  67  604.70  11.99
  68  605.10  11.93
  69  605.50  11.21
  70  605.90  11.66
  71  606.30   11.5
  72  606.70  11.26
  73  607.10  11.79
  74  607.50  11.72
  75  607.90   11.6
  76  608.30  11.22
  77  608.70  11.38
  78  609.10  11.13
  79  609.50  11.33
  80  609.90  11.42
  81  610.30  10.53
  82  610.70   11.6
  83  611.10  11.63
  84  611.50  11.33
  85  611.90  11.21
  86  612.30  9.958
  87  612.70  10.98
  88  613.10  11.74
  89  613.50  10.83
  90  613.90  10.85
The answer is -0.03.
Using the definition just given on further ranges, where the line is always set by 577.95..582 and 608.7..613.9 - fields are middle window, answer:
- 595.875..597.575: -0.04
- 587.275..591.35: 0.09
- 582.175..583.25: -0.04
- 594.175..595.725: -0.05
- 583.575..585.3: -0.04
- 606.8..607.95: -0.05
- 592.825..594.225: -0.12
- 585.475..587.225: 0.01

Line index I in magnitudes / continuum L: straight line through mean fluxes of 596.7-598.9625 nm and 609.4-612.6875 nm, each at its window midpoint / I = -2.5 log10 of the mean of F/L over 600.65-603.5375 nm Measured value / 0.01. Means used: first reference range 11.6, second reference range 11.1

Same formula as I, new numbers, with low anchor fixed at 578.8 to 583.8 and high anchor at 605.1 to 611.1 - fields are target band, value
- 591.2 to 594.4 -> -0.04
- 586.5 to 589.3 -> 0.09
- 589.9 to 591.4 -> 0.04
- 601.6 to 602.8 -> 0.03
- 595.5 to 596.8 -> -0.01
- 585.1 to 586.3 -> 0.04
